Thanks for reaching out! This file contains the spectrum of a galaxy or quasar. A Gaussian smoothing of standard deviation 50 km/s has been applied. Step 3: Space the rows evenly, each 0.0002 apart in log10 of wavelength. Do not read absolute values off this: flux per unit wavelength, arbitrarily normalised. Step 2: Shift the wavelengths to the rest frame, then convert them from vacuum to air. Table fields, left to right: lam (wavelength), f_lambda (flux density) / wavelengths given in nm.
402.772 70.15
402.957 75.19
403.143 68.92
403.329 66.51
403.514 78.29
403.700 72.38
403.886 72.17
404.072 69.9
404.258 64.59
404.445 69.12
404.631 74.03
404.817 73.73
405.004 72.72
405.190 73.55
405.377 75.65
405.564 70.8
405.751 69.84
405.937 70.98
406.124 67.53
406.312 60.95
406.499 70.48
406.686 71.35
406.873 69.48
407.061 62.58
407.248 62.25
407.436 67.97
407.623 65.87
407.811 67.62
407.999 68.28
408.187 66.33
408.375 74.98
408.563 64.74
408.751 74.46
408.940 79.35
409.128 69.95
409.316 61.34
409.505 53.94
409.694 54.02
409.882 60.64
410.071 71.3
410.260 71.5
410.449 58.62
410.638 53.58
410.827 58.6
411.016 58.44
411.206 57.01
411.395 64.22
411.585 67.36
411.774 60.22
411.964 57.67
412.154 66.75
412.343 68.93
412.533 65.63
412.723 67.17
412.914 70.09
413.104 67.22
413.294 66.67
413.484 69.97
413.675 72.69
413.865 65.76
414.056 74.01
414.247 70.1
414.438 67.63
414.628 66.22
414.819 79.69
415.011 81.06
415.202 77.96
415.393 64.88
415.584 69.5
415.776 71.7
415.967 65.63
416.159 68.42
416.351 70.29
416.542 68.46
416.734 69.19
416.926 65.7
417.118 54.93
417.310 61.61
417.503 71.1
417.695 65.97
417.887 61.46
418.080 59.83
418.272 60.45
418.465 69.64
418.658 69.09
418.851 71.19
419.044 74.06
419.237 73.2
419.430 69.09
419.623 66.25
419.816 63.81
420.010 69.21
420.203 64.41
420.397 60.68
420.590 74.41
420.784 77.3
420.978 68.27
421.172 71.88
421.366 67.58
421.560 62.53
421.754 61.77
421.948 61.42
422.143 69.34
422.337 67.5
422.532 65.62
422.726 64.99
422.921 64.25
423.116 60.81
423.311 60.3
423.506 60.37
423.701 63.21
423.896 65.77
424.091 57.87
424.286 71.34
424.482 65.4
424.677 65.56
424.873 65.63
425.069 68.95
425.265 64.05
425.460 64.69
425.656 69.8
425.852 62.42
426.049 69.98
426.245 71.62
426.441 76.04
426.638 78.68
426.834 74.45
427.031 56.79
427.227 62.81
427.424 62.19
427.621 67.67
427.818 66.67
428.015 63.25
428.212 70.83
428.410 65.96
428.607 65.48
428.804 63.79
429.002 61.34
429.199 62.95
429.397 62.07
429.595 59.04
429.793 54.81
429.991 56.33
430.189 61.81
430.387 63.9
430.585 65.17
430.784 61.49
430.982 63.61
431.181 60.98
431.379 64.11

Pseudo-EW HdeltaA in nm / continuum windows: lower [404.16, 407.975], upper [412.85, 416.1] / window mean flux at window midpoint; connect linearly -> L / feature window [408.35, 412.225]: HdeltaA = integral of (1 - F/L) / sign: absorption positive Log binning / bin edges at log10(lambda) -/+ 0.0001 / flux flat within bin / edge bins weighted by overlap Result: 0.35 nm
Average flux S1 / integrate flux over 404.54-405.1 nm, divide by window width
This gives 73.5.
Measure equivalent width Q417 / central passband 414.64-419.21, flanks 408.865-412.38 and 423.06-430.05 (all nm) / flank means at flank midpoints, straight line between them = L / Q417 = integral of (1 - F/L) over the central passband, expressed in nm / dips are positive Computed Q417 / -0.34 nm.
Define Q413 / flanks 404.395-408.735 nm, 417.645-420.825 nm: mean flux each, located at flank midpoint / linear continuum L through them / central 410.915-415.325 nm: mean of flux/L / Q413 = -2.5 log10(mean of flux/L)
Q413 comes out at 0.007 mag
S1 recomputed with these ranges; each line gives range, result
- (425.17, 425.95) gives 65.3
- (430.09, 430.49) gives 62.9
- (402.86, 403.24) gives 71.9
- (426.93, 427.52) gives 60.7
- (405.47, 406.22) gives 69.7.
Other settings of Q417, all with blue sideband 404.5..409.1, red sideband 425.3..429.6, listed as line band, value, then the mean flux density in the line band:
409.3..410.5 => 0.13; 61.7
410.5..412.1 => 0.21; 59.8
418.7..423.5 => 0.04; 67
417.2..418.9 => 0.07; 65.3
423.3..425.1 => 0.07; 64.5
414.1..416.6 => -0.09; 71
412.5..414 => 0.01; 68.4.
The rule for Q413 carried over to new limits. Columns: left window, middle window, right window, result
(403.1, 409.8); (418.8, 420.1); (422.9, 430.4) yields -0.052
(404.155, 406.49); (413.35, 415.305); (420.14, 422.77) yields -0.060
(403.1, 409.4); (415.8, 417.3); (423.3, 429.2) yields 0.028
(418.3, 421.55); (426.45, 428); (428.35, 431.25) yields -0.060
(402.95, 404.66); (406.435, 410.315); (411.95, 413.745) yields 0.035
